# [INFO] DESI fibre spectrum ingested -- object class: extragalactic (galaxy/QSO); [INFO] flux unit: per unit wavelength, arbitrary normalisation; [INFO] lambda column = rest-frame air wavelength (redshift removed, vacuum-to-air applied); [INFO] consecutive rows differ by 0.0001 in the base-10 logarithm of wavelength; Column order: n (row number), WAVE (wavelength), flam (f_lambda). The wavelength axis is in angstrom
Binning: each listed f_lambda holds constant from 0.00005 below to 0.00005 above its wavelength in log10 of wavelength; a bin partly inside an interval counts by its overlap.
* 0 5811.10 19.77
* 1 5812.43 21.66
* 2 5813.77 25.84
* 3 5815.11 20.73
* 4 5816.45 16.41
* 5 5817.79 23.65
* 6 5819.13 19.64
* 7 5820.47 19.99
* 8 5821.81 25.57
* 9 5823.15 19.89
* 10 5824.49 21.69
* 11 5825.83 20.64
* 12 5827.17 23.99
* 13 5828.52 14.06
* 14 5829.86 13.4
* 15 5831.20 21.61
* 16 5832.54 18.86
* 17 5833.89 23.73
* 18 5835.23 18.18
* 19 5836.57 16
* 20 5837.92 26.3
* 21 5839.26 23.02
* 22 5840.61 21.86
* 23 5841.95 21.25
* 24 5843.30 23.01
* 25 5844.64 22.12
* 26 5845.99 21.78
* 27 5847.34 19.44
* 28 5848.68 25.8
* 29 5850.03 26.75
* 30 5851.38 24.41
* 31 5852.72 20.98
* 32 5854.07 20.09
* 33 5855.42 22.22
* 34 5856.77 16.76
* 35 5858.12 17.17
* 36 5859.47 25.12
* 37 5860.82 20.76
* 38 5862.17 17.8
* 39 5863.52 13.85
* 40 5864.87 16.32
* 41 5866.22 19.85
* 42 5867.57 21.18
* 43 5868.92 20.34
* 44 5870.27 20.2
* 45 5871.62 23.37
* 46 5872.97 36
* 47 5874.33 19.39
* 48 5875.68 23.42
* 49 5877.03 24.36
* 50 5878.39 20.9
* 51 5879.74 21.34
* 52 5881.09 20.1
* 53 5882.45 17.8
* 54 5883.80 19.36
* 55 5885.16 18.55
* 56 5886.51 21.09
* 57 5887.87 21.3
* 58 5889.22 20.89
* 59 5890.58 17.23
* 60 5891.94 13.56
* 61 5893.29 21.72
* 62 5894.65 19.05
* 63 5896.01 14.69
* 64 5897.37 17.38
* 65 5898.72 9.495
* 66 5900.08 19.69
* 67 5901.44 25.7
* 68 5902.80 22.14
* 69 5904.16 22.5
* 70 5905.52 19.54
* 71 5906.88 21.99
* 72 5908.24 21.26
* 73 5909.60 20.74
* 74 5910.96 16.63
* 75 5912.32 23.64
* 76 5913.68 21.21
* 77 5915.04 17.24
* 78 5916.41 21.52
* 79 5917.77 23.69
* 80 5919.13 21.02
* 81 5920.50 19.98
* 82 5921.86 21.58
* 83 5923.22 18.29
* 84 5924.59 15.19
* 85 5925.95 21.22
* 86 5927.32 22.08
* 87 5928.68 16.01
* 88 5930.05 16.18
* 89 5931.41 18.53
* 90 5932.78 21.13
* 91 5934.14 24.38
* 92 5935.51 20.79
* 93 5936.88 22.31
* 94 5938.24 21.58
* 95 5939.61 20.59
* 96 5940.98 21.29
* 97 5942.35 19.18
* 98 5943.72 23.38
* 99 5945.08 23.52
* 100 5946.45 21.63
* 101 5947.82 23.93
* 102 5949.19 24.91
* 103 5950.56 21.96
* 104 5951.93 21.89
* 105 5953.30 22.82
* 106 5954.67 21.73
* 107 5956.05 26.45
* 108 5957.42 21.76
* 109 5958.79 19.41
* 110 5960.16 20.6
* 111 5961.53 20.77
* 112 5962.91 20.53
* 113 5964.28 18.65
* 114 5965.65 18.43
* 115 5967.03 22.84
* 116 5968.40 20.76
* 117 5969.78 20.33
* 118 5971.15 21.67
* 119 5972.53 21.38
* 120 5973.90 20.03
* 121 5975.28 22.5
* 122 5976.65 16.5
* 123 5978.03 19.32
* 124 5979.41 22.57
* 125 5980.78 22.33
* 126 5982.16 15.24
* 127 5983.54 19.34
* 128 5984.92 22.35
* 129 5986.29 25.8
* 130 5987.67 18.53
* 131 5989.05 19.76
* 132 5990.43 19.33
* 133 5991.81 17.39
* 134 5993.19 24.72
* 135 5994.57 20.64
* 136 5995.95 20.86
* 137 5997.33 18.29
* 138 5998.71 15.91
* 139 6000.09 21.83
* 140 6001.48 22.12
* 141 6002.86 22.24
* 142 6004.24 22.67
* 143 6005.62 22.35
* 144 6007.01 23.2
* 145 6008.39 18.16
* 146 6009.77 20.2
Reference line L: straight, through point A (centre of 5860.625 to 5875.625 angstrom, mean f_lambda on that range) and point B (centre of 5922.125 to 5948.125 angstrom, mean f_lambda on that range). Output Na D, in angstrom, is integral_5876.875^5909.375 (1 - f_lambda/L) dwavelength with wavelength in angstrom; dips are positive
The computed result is 1.9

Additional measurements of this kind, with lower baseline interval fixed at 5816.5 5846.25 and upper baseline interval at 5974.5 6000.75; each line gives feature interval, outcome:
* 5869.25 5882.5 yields -1.4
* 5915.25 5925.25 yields 0.2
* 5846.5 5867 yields 0.2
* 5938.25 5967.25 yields -2.0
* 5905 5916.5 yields 0.1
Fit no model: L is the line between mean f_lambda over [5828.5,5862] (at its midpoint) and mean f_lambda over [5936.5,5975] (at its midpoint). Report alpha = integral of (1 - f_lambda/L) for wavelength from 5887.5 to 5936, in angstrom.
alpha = 3.9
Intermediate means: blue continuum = 21.1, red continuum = 21.6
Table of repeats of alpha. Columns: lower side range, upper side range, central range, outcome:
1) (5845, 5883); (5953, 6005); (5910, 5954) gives 0.1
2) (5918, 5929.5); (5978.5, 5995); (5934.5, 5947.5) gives -1.2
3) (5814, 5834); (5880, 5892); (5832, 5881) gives -4.4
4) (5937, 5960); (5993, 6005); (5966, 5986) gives 0.9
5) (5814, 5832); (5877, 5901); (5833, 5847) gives -1.3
